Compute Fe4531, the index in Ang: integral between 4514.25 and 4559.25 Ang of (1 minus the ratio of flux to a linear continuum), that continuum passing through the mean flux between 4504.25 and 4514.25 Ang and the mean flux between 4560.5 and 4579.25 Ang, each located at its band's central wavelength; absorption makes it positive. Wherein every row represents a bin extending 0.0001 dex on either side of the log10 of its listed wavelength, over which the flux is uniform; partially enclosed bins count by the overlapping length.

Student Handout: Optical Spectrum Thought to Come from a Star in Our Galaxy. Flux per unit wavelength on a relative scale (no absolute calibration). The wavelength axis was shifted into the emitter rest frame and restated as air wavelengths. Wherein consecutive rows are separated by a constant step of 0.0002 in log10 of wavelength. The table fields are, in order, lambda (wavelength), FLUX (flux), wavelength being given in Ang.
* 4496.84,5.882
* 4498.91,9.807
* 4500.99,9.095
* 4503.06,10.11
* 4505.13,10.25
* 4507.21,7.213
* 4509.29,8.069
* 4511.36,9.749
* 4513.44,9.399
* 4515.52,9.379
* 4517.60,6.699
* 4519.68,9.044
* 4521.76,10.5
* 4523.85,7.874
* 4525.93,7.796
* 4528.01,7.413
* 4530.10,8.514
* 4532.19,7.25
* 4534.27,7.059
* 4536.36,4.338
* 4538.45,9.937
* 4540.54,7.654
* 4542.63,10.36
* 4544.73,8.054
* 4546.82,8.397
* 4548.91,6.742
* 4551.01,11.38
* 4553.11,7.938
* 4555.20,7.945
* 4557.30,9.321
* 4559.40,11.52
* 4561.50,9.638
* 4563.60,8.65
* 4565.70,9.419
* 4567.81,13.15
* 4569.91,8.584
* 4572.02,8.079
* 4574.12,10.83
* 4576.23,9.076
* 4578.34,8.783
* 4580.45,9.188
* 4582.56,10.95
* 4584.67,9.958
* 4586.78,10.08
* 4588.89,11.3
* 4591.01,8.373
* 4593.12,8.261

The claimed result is 4.27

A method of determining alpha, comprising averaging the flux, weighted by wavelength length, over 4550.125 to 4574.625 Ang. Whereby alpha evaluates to 9.67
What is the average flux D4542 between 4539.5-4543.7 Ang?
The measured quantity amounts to 8.99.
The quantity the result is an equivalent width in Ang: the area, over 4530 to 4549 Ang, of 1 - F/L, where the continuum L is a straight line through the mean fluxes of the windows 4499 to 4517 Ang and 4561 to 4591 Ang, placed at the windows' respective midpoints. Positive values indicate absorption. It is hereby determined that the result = 3.2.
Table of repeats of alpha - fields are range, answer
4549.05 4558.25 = 8.9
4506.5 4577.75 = 8.74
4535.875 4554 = 8.43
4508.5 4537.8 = 8.1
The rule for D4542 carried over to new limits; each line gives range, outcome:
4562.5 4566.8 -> 9.07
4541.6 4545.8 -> 9.19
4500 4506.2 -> 9.82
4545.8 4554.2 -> 8.61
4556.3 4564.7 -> 9.79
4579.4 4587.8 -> 10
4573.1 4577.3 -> 9.93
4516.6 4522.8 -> 8.77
